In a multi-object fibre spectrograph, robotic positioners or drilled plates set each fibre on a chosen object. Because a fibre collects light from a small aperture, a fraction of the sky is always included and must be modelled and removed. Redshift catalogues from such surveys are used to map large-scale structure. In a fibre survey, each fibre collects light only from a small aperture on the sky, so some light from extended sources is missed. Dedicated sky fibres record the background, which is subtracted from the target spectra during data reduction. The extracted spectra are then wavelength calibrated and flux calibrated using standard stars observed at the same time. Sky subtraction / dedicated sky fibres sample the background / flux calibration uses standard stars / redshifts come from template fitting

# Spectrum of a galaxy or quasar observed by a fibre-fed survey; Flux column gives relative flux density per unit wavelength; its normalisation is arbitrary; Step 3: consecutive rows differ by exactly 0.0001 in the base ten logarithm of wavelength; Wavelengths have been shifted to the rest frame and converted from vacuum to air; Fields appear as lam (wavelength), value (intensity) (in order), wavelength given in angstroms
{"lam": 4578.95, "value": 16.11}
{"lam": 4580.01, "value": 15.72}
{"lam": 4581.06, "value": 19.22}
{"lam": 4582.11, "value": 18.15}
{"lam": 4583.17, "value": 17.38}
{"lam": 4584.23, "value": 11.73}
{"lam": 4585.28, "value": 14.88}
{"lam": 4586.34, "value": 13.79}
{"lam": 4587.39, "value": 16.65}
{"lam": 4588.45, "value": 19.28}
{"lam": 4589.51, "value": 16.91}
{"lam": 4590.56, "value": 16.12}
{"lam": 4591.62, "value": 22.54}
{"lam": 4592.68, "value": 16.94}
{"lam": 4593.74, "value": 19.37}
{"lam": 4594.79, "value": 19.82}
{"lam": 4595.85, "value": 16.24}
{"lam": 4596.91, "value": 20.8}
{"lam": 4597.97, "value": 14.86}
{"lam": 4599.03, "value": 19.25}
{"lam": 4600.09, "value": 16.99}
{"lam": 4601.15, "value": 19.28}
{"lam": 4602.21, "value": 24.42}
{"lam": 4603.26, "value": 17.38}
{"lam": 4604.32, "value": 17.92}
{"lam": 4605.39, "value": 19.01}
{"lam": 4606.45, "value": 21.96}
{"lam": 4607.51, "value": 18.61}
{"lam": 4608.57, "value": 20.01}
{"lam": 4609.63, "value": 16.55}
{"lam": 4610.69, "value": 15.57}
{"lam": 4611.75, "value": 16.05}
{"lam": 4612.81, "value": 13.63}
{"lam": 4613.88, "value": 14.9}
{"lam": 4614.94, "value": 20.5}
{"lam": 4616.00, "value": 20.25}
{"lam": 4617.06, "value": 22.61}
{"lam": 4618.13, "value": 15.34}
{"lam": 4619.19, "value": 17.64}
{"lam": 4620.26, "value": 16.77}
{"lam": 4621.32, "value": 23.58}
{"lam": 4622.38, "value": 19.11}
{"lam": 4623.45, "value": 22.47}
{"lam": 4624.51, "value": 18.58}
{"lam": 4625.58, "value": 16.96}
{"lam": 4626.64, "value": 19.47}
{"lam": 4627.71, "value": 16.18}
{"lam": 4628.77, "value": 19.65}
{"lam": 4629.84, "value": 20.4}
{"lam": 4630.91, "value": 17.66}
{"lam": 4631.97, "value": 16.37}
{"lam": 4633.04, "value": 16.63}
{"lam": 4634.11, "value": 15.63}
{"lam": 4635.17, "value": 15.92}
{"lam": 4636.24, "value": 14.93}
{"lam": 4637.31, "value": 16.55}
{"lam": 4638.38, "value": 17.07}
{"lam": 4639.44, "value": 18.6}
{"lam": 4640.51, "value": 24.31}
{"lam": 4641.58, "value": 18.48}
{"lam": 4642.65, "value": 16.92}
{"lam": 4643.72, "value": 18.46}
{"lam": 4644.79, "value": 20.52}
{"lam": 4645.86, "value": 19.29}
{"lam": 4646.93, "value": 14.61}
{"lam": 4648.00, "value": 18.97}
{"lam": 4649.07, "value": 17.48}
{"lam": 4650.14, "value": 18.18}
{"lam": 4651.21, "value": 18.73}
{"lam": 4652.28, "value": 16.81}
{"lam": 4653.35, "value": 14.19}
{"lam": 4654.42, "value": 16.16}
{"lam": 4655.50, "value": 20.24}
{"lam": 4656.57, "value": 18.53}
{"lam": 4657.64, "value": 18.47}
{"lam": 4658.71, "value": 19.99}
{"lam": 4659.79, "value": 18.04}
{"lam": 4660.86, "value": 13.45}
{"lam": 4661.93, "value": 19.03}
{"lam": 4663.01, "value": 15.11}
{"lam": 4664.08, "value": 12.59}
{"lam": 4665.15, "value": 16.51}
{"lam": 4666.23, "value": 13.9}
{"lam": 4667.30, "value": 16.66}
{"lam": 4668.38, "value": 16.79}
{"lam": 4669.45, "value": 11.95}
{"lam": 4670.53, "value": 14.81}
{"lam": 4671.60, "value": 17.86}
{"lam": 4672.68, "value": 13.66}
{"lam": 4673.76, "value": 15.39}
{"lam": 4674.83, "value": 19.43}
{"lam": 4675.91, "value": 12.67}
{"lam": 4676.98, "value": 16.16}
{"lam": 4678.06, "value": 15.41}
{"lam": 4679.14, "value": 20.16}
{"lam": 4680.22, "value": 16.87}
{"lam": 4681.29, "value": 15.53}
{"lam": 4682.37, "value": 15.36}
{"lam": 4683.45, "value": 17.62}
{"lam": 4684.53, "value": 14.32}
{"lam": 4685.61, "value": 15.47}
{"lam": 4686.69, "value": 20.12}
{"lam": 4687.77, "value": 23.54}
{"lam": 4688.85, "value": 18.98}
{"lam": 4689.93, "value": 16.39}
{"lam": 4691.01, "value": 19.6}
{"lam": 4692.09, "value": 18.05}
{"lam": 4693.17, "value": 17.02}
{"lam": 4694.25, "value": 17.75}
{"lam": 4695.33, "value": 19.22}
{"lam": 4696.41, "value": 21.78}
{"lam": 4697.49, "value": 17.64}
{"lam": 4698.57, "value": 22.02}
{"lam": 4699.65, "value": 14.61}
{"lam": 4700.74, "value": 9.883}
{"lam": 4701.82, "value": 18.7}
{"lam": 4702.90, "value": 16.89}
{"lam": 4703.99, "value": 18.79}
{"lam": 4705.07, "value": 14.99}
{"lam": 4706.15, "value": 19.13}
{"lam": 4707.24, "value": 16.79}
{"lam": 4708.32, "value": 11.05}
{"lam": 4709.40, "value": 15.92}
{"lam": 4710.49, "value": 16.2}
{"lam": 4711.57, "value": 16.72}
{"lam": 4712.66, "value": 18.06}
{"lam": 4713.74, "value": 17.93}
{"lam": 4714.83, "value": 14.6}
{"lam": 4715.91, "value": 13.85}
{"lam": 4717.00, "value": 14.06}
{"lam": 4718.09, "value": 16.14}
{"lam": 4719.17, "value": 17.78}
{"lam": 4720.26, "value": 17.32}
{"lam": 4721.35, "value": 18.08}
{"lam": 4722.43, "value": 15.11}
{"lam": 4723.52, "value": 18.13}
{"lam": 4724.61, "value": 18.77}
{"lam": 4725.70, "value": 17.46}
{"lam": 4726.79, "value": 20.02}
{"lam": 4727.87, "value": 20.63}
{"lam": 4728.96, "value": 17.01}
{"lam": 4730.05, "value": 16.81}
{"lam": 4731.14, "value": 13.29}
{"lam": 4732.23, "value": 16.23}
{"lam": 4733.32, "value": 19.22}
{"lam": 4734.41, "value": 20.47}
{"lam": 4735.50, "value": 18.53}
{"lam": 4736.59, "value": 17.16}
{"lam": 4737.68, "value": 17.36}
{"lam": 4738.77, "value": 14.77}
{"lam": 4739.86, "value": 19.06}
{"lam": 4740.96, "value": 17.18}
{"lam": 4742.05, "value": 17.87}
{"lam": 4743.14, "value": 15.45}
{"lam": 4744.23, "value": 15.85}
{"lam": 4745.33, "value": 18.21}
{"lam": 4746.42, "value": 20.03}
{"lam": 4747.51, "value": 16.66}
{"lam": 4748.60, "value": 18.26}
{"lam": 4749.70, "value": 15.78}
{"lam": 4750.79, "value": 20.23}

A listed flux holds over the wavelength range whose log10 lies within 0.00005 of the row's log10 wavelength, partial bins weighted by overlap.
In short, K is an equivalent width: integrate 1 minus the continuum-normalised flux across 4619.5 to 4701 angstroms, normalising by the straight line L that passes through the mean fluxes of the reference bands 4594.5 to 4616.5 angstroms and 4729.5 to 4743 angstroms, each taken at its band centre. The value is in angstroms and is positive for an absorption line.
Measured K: 1.83 angstroms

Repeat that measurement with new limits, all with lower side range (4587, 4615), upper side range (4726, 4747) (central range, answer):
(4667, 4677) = 1.3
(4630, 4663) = 0.6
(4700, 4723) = 2.1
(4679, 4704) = 0.2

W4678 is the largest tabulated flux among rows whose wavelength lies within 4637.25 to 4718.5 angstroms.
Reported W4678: 24.31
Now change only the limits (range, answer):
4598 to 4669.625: 24.42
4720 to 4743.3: 20.63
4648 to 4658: 20.24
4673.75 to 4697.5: 23.54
